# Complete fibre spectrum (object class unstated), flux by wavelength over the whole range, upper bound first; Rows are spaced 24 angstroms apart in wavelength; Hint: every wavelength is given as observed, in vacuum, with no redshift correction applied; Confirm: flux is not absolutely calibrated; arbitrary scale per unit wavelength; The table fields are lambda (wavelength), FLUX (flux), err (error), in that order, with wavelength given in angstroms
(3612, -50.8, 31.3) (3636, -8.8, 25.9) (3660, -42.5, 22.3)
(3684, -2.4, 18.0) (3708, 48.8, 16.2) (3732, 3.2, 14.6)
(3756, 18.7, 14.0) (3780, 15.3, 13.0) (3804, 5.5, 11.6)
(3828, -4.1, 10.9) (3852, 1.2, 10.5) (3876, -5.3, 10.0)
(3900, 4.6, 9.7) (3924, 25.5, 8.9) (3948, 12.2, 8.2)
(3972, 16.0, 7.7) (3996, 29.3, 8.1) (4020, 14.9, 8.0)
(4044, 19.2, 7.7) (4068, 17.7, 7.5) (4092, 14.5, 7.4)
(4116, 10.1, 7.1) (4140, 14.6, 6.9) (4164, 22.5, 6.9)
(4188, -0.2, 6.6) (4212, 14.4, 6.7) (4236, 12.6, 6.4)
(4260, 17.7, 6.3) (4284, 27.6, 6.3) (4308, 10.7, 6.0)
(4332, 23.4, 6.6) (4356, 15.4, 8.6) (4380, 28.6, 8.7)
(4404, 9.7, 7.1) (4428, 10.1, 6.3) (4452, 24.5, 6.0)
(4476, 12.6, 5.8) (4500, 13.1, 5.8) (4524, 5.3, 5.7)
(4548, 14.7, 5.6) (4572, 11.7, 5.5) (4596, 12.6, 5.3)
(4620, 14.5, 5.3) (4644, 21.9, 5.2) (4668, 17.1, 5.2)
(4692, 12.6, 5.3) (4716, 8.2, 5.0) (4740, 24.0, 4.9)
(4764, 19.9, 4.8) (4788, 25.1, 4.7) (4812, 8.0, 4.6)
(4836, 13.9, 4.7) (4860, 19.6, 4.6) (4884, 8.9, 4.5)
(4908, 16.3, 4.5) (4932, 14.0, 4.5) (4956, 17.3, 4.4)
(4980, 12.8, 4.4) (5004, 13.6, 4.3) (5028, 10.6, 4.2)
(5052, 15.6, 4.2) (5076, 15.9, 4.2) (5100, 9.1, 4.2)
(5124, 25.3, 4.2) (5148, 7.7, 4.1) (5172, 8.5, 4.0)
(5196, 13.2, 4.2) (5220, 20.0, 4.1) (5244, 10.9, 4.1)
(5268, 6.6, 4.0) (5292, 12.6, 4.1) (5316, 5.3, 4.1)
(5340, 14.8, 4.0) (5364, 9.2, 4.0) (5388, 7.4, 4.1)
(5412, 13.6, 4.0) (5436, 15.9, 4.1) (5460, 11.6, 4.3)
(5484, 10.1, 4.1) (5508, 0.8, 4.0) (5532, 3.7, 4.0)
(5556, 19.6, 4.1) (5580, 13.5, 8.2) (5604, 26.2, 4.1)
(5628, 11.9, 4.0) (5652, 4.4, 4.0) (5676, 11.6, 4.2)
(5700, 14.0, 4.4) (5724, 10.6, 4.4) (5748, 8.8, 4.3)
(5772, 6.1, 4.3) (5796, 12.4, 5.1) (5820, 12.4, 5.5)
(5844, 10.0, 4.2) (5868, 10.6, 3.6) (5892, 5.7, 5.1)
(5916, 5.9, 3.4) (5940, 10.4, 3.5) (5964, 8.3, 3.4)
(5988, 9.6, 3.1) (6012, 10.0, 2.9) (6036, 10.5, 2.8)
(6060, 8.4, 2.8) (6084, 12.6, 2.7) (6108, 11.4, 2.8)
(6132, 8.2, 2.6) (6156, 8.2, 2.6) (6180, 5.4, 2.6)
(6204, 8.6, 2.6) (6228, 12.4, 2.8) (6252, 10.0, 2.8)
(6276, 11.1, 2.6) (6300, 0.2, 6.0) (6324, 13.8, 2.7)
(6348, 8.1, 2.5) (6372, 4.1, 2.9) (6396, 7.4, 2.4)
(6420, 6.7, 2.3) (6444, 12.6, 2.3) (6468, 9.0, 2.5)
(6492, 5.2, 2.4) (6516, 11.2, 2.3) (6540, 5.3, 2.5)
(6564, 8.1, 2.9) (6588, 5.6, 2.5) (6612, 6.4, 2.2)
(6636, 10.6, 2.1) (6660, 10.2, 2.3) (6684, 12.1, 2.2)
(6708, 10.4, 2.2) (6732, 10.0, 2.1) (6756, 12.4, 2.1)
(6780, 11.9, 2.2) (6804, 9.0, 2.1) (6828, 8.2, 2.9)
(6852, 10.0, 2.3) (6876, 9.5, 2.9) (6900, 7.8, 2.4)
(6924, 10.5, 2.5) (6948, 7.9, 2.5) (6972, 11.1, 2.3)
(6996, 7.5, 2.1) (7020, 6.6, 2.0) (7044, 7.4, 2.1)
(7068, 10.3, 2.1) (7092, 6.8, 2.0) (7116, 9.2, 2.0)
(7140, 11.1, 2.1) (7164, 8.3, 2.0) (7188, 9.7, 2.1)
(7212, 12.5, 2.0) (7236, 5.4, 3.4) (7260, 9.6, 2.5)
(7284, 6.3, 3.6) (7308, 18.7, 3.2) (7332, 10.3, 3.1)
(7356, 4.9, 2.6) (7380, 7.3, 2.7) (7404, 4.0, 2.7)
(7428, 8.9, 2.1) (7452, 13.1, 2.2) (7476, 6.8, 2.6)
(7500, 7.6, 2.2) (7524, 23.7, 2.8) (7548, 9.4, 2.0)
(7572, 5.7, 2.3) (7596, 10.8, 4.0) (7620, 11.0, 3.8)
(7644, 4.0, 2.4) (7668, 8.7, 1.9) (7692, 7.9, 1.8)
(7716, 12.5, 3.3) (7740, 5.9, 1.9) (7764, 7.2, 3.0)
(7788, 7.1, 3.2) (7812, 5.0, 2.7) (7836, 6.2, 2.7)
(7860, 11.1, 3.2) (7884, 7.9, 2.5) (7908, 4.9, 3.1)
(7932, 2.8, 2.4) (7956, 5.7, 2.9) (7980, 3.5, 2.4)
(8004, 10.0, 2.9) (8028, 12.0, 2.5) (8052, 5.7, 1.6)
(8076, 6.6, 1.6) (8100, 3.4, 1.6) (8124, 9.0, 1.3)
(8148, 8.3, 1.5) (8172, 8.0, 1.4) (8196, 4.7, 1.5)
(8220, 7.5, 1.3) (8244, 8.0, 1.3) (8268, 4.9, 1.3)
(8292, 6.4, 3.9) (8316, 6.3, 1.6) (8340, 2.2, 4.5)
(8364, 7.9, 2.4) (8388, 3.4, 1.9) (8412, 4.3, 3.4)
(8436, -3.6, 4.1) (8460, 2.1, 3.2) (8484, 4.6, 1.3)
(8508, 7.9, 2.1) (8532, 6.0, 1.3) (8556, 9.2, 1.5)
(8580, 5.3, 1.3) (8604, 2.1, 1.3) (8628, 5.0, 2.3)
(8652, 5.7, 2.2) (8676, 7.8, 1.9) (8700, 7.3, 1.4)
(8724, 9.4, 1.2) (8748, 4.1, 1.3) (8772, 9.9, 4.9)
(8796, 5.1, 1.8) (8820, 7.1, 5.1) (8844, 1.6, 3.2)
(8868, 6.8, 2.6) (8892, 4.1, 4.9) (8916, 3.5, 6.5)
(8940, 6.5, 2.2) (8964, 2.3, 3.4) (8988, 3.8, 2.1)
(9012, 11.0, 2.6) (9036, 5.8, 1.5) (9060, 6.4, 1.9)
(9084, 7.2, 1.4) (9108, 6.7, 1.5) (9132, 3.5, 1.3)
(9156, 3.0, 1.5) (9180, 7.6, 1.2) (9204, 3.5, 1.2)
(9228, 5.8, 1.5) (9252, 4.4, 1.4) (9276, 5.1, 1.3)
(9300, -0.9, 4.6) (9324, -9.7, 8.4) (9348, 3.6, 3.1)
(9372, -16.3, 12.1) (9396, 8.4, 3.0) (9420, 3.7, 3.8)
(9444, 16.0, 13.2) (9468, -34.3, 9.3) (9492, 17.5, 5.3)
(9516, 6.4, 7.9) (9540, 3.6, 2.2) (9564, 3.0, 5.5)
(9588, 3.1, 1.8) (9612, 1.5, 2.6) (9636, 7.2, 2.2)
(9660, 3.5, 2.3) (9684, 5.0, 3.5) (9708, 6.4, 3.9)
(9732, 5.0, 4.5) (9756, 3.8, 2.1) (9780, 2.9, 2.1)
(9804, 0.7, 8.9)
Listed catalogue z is 0.501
